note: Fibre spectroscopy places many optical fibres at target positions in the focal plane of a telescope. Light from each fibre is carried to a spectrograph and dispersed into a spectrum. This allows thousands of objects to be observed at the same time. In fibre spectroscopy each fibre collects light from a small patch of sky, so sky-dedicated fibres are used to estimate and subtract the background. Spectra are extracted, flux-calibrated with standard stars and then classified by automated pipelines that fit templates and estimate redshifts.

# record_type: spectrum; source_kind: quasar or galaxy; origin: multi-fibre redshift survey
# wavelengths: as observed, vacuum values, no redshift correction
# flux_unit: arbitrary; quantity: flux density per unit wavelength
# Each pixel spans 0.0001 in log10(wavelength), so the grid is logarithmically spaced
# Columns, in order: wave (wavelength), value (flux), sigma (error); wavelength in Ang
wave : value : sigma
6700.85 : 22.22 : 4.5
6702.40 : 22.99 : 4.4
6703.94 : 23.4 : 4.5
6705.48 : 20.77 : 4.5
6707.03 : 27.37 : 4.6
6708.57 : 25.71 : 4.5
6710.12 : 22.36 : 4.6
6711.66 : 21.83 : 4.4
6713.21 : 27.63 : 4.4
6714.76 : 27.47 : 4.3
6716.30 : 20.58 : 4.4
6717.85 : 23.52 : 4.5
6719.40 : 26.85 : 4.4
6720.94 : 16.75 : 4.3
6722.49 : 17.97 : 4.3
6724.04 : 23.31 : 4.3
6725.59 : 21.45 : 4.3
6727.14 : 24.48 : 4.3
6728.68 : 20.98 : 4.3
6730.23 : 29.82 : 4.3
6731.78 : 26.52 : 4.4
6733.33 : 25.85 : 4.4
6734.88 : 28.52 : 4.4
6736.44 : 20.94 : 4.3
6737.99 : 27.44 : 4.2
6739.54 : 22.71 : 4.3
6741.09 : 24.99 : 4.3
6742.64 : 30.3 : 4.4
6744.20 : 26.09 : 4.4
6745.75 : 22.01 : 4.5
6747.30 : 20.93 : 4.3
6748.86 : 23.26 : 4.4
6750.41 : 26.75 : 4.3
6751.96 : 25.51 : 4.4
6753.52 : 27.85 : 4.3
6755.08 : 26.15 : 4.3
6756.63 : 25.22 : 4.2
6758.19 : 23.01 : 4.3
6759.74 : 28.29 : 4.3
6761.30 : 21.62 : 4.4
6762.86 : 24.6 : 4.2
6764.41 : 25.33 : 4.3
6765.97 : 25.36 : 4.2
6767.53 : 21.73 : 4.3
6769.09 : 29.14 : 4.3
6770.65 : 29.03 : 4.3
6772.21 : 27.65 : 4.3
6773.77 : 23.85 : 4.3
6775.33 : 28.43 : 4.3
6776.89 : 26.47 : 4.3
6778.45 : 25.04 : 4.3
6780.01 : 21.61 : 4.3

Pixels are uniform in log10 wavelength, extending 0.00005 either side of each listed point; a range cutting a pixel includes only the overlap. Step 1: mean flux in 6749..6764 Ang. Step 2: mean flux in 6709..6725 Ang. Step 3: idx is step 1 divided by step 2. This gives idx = 1.11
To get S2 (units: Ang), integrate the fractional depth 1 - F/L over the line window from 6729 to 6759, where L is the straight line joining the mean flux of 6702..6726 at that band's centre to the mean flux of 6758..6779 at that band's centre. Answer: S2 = -1.0 Ang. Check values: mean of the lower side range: 23.1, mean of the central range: 25.4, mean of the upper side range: 25.8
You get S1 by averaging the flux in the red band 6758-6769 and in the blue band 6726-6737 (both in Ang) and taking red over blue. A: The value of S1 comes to 0.98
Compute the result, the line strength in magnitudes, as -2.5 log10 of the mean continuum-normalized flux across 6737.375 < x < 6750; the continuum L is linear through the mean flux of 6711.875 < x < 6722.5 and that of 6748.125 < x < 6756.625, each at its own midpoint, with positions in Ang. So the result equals 0.02 mag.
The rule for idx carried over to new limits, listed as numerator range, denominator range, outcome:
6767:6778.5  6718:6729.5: 1.22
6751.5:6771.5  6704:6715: 1.04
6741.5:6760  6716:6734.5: 1.09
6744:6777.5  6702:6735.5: 1.06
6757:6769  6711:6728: 1.07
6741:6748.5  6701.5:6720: 1.02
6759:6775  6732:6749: 1.03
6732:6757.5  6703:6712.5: 1.07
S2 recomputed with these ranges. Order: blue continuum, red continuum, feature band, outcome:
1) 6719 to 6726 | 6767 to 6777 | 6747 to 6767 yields 0.0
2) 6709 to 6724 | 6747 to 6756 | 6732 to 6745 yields -0.8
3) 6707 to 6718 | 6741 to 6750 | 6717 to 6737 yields 0.7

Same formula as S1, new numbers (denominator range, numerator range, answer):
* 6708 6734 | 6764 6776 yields 1.11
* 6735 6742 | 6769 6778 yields 1.11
